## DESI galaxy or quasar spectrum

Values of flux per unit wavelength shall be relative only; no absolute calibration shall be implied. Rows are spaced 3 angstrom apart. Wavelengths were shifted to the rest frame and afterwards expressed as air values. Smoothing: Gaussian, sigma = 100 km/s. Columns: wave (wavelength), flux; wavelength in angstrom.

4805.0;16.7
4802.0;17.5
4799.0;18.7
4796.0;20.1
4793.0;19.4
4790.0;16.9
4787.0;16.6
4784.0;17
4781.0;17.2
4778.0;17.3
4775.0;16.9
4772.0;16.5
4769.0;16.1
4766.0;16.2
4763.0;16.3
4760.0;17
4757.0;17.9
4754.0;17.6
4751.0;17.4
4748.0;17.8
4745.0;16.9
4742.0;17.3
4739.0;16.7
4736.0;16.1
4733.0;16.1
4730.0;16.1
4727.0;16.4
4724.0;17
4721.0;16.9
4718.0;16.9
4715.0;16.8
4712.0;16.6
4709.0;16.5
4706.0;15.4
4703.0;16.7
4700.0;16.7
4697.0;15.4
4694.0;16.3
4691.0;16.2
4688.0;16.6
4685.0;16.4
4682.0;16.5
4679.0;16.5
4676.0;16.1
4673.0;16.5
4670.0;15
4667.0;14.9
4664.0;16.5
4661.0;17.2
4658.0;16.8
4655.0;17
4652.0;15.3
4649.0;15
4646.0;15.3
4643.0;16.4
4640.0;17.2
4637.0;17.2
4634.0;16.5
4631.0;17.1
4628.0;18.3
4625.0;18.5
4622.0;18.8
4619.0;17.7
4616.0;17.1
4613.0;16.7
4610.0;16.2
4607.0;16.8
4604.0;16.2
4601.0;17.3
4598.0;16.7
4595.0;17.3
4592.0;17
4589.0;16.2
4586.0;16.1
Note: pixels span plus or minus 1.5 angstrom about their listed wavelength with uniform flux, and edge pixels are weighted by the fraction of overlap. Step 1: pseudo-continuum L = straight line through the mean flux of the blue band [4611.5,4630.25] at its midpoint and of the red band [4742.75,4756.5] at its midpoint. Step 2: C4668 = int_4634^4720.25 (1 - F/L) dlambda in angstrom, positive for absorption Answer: 6.68 angstrom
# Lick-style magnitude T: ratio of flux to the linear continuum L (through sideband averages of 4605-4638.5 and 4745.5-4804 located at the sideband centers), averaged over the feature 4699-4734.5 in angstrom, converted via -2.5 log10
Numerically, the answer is 0.05 mag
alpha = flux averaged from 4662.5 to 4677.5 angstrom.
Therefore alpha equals 15.8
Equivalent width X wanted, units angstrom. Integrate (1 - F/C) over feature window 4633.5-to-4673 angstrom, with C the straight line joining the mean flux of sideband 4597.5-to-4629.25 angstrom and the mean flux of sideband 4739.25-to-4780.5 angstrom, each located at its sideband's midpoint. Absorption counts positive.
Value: 2.40 angstrom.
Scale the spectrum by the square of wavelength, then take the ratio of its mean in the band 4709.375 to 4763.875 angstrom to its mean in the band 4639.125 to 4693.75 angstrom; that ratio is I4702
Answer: 1.07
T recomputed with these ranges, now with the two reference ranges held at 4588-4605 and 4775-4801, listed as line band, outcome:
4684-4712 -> 0.071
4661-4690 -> 0.069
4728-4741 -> 0.081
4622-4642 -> -0.034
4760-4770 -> 0.089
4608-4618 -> 0.012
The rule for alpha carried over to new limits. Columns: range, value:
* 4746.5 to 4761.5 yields 17.5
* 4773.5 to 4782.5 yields 17.1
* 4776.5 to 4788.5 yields 17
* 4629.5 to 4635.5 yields 16.8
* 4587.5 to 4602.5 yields 16.9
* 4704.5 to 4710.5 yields 16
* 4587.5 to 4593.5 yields 16.6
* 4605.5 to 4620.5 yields 16.9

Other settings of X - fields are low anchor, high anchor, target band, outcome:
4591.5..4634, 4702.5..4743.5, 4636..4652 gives 0.9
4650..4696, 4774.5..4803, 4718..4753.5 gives 0.5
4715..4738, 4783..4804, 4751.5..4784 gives 1.0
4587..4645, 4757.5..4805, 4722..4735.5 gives 0.7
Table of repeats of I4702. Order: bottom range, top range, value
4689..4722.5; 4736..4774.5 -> 1.05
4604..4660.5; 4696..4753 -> 1.03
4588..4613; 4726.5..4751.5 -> 1.06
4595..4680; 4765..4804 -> 1.11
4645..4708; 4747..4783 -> 1.10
